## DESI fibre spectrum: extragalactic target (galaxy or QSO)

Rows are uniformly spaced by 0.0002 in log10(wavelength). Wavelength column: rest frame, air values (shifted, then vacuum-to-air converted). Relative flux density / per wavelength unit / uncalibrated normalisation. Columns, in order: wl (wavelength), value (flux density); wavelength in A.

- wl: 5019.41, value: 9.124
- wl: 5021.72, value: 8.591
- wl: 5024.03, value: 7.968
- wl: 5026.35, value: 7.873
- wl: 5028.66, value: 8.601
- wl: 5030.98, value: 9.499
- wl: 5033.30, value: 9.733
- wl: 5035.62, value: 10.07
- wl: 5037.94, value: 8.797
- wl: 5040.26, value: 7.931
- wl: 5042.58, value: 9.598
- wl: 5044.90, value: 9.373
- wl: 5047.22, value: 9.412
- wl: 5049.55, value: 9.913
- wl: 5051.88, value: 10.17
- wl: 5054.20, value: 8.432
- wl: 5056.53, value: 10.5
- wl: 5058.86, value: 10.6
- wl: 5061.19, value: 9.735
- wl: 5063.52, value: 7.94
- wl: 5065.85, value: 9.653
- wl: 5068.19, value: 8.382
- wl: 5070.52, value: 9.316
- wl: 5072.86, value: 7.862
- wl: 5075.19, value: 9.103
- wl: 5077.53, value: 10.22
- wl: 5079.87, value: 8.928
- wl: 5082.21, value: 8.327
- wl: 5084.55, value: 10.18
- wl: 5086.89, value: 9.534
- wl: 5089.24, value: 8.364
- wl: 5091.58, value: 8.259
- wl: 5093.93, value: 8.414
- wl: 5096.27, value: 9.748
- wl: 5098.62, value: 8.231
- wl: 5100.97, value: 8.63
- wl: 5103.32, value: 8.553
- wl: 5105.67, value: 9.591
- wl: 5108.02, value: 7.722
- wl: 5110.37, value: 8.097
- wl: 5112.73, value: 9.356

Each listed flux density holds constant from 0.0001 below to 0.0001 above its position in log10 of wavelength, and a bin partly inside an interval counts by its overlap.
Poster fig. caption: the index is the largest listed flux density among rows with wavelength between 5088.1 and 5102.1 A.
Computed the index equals 9.748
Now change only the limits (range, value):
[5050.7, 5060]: 10.6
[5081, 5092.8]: 10.18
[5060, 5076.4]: 9.735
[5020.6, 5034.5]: 9.733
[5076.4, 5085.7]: 10.22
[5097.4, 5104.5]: 8.63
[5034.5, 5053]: 10.17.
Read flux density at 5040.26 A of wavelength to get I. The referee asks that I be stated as 7.931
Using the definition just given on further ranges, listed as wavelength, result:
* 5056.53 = 10.5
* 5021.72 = 8.591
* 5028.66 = 8.601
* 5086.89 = 9.534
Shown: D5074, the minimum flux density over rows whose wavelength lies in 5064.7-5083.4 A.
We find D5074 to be 7.862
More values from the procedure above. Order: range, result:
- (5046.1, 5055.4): 8.432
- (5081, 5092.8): 8.259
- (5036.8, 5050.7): 7.931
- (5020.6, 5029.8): 7.873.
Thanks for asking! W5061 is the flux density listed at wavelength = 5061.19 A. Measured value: 9.735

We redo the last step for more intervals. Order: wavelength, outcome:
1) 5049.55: 9.913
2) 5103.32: 8.553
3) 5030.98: 9.499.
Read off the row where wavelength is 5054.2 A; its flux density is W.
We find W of 8.432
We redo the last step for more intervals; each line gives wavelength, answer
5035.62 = 10.07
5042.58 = 9.598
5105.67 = 9.591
